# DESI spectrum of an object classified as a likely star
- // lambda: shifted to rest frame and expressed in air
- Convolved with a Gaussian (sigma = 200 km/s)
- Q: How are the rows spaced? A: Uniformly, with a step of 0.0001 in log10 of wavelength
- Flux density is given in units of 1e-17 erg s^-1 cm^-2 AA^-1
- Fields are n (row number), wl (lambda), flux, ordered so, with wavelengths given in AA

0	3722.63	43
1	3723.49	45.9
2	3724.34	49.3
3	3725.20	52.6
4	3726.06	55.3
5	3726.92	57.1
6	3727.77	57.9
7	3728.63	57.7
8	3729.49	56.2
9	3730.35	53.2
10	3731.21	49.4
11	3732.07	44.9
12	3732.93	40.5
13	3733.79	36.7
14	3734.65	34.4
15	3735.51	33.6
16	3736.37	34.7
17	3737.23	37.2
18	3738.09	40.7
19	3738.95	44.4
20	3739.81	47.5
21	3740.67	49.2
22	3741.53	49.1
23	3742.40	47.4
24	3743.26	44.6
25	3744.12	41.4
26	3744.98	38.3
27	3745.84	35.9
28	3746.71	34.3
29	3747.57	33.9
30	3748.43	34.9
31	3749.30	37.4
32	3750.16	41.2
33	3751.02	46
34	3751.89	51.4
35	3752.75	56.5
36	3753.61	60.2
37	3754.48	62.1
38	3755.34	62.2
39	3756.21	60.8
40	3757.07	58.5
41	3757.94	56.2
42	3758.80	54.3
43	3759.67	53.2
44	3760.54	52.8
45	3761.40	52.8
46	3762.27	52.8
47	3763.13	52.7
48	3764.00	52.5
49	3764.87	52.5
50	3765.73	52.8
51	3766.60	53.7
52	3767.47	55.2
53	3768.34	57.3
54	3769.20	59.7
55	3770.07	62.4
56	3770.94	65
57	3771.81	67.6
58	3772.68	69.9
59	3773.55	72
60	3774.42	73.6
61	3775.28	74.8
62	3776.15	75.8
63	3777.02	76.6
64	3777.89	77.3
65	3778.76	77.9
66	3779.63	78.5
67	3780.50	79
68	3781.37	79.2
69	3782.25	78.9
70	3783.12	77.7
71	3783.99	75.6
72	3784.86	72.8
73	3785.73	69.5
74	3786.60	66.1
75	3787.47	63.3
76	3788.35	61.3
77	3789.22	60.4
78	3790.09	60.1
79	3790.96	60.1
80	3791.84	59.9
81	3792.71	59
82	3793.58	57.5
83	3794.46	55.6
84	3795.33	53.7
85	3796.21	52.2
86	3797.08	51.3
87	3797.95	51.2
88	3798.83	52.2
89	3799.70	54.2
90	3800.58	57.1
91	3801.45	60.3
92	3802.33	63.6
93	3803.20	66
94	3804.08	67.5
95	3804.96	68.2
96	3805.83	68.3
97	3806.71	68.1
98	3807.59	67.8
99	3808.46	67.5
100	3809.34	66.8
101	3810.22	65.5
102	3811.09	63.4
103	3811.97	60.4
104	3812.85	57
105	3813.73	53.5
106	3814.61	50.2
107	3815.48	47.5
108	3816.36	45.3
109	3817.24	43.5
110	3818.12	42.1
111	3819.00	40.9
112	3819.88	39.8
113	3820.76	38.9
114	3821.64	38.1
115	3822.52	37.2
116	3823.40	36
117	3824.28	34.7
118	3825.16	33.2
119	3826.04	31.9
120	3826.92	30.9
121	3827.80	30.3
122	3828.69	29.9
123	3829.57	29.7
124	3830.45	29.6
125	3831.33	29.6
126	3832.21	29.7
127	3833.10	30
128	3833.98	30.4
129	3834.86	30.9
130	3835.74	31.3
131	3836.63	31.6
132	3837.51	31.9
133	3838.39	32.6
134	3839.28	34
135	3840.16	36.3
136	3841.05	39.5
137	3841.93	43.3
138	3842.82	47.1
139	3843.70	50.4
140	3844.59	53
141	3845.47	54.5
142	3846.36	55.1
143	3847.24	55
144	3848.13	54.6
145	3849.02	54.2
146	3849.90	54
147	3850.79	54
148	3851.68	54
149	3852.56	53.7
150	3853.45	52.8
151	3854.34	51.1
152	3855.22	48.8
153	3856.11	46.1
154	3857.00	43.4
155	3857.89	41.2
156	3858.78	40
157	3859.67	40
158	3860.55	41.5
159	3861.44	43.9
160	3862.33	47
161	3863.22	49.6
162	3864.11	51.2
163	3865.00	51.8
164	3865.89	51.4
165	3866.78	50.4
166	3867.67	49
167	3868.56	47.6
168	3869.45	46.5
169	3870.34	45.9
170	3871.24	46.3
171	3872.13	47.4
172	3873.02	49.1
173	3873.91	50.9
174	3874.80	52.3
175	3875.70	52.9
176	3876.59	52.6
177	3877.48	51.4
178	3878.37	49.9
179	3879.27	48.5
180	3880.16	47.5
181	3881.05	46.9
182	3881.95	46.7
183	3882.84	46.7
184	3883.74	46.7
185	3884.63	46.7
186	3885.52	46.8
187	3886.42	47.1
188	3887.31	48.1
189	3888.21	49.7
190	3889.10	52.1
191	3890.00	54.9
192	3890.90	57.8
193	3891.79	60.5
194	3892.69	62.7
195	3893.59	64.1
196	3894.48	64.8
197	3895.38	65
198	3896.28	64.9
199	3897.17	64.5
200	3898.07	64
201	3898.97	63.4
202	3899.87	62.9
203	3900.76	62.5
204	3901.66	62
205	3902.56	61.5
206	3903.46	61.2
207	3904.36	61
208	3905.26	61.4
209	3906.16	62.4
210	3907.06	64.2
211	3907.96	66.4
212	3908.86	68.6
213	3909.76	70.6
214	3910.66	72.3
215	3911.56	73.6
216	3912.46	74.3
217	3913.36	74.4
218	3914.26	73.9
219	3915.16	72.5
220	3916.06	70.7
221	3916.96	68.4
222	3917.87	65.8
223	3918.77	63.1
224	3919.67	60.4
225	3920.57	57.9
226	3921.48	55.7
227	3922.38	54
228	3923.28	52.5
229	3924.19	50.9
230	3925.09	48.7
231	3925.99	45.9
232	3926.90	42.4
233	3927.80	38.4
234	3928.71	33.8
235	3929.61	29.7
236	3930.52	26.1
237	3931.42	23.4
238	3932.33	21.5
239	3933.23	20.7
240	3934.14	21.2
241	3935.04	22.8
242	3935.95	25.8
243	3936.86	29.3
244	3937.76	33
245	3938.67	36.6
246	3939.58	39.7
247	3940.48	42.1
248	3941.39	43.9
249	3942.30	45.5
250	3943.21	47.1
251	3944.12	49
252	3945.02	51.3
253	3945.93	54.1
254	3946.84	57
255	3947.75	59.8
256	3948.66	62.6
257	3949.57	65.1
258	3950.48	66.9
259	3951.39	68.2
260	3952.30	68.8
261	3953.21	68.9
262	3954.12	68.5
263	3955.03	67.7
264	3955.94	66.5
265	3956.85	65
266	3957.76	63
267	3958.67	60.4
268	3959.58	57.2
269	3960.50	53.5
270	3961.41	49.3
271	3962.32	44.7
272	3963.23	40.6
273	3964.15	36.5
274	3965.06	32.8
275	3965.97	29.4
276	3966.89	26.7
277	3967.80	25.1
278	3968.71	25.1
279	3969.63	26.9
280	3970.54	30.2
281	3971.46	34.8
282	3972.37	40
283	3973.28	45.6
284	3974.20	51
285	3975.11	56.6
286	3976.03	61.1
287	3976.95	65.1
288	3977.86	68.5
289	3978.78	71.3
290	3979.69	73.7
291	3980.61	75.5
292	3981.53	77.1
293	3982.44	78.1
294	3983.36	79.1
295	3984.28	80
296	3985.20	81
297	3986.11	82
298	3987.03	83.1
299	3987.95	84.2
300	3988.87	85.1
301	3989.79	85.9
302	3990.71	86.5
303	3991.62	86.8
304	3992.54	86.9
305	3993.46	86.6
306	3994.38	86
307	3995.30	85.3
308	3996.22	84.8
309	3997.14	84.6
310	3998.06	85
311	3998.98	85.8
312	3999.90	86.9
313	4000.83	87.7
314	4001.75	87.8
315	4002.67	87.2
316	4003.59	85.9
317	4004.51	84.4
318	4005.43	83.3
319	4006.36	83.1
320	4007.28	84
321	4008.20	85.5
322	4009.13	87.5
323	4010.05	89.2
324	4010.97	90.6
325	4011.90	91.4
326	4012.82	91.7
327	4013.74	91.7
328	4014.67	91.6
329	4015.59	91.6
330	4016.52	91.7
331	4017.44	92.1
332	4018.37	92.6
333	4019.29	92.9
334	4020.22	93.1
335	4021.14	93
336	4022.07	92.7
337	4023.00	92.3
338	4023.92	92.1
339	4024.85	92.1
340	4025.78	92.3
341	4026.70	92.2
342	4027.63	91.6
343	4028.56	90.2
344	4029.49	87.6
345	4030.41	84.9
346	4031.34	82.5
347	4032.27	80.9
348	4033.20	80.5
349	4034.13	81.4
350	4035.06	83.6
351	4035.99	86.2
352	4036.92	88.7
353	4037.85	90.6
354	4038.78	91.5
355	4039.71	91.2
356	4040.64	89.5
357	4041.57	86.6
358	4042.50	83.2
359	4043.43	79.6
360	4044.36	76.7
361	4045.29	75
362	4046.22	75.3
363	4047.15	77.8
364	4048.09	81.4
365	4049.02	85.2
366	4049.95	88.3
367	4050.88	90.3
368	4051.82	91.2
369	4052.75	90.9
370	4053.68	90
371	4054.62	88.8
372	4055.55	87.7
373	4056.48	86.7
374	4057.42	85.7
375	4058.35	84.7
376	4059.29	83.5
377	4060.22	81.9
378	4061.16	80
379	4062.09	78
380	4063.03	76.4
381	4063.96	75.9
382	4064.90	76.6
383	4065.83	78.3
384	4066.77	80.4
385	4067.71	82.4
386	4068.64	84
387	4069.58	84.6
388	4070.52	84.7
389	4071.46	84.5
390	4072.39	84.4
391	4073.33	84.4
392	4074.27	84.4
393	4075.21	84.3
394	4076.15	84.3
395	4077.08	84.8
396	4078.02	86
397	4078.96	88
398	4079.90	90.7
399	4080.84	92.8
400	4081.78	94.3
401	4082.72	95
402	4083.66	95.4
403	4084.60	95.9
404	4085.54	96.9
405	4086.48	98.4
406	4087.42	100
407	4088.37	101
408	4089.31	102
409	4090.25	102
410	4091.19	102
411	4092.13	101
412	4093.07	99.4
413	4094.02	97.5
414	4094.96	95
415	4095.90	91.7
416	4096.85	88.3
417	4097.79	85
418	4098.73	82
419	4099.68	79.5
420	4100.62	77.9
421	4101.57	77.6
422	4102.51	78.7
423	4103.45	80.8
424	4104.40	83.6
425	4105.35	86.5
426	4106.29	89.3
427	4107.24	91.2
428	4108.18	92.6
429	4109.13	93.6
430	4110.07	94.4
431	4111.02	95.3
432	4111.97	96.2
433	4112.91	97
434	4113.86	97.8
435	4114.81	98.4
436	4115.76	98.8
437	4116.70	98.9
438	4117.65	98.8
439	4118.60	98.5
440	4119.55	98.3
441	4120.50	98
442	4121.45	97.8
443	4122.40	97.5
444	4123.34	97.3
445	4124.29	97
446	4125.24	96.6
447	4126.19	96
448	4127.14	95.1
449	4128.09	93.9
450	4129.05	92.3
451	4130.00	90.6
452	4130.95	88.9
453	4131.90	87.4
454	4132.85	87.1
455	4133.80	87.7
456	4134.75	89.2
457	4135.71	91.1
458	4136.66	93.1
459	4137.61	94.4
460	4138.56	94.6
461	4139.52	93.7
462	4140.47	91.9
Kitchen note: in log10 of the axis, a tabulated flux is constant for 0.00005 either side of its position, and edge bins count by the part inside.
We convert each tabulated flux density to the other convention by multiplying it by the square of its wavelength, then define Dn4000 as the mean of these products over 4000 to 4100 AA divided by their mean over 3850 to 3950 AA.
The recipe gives 1.84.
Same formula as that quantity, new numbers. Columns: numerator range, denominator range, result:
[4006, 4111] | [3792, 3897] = 2.01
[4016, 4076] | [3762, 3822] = 1.59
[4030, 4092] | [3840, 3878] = 1.96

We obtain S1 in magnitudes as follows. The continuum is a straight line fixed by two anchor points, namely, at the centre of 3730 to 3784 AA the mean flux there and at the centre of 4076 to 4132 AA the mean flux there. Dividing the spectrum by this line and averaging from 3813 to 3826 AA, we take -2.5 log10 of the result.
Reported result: 0.43 mag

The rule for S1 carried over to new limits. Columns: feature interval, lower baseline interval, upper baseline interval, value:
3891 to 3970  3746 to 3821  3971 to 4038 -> 0.37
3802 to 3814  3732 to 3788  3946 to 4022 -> -0.10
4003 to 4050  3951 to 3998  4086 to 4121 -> -0.16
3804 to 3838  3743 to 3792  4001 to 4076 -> 0.41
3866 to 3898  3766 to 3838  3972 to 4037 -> 0.26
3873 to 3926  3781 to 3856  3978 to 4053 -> 0.11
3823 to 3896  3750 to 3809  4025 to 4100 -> 0.45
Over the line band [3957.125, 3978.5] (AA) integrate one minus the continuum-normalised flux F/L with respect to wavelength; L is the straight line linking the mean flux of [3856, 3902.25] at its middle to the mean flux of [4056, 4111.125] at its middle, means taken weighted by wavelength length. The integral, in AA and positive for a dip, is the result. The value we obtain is 7.1 AA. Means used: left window 51.8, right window 88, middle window 44.9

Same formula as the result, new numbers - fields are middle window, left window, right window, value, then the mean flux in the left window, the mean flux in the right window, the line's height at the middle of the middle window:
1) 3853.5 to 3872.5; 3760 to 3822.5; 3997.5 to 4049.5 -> 6.1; 60.7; 87.2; 68.9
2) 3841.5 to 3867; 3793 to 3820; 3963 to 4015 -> 4.8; 56.9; 71.7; 60.8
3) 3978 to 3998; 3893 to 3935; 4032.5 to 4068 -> -3.0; 56.3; 83.7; 71.2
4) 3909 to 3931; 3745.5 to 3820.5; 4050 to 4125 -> 4.7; 59.1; 90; 73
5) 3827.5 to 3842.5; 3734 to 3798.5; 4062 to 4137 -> 7.3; 56.6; 90.7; 63.7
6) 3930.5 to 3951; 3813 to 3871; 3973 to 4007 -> 7.9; 42.8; 79.4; 67.2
